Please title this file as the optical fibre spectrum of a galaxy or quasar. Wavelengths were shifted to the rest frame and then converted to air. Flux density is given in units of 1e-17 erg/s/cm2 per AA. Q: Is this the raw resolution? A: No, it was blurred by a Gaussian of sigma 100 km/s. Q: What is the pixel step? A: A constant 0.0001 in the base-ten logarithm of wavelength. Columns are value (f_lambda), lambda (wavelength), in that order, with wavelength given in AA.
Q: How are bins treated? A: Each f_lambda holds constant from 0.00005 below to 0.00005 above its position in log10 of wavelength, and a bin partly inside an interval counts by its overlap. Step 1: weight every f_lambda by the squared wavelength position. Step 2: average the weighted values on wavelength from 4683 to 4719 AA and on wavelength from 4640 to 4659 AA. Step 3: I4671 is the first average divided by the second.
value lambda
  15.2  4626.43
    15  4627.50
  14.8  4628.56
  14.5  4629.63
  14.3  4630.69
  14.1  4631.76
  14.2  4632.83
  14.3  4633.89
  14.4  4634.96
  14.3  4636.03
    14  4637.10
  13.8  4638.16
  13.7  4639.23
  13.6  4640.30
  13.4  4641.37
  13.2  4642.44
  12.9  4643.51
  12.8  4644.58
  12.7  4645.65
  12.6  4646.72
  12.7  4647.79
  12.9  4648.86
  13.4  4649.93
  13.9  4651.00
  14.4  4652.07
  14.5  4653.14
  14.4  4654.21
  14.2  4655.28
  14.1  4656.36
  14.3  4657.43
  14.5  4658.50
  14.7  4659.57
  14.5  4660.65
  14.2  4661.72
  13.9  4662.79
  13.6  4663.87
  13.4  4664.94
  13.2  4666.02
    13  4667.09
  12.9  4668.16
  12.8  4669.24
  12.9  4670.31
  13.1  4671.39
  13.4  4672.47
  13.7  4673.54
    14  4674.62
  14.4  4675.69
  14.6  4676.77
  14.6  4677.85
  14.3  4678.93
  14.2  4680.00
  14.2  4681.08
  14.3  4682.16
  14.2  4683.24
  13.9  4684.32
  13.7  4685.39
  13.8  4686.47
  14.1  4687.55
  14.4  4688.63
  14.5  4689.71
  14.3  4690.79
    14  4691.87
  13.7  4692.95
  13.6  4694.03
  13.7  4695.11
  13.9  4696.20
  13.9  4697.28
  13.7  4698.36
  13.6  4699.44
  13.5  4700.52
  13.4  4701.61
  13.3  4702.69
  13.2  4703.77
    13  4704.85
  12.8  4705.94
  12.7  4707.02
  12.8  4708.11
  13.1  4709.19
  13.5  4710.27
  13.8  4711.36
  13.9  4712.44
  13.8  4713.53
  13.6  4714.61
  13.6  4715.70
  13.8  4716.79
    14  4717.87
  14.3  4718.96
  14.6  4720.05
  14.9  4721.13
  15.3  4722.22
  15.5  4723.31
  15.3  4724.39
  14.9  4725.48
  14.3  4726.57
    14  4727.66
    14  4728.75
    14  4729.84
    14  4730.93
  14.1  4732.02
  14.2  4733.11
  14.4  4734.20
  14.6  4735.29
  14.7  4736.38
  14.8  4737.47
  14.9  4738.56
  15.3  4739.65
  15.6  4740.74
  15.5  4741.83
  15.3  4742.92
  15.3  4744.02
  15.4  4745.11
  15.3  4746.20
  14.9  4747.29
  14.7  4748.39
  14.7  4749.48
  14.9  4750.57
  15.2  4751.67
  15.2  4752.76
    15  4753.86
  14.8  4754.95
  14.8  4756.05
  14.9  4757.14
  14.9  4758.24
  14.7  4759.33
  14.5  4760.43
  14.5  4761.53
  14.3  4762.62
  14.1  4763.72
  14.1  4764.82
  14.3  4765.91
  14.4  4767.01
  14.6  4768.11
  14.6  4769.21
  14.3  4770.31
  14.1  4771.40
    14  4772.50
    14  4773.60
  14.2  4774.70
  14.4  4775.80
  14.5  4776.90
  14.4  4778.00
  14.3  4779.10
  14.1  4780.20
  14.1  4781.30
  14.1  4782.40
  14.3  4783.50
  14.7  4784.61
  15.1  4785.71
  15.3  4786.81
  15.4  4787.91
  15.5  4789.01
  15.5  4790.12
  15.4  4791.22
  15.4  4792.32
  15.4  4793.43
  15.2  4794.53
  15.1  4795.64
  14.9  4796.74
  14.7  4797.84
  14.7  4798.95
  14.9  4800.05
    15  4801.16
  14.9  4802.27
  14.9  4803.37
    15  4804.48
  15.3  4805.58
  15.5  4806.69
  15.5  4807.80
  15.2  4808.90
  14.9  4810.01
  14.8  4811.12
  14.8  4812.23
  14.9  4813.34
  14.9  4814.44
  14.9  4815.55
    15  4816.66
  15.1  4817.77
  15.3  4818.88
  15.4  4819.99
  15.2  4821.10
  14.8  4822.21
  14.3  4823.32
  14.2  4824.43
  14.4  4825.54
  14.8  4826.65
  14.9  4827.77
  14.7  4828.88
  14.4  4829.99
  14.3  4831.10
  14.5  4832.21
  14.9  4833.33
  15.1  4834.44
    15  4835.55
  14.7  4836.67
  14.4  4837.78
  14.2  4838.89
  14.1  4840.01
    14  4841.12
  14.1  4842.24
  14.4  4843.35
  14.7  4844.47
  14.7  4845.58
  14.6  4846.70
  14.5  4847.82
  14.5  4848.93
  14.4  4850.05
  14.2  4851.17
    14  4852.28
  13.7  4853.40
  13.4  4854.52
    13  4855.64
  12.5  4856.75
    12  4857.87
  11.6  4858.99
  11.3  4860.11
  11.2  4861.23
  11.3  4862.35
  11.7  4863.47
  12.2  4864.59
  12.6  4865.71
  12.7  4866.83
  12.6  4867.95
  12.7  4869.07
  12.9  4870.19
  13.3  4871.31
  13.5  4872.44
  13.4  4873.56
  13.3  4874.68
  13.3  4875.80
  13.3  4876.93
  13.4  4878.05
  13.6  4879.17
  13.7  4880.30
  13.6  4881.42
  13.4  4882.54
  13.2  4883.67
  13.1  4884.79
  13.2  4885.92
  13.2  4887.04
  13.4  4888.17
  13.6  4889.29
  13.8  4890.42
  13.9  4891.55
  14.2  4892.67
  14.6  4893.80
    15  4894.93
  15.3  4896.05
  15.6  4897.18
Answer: 1.03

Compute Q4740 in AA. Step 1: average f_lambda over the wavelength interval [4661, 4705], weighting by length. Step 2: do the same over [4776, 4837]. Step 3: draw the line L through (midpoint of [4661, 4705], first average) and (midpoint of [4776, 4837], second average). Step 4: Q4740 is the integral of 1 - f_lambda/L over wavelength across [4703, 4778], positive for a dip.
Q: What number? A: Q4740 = -0.6 AA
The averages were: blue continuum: 13.8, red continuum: 14.9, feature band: 14.4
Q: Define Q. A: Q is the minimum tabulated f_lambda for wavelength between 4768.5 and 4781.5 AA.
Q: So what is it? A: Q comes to 14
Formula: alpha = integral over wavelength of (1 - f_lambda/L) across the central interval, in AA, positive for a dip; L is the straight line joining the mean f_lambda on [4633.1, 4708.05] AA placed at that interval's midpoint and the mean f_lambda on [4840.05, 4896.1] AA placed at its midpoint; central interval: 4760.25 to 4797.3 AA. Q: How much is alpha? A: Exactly -3.0 AA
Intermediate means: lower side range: 13.7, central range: 14.6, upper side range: 13.4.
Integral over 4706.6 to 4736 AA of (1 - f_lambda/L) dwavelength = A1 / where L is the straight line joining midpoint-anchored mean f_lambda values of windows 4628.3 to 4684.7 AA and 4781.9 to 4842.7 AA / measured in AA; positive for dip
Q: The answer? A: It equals 0.3 AA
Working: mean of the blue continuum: 13.8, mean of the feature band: 14.1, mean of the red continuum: 14.9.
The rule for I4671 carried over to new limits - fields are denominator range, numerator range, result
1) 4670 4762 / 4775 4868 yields 1.05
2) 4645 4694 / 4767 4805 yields 1.12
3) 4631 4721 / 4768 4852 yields 1.13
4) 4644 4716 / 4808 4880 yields 1.09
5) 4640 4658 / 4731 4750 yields 1.15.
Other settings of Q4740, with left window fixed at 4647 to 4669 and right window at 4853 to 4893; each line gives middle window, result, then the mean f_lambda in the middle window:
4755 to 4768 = -1.08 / 14.5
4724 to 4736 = -0.72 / 14.3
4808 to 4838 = -3.79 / 14.8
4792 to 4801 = -1.20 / 15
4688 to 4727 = -0.81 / 13.9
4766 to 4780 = -1.00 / 14.3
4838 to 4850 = -1.20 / 14.4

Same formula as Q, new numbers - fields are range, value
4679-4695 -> 13.6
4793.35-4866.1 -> 11.2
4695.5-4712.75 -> 12.7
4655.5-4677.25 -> 12.8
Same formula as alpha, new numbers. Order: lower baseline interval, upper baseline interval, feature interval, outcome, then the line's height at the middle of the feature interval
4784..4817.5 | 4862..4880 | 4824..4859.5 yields -0.9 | 13.8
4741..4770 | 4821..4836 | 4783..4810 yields -0.7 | 14.7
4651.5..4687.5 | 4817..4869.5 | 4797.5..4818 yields -1.7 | 13.9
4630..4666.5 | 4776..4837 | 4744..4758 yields -0.5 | 14.5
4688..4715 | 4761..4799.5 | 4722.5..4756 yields -1.8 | 14.1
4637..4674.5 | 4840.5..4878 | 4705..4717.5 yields 0.1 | 13.5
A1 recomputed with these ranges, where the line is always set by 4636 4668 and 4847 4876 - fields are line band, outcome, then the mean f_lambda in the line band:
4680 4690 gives -0.4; 14.1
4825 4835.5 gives -1.3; 14.7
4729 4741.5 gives -1.1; 14.6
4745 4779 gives -3.3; 14.6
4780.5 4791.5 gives -1.4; 14.9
